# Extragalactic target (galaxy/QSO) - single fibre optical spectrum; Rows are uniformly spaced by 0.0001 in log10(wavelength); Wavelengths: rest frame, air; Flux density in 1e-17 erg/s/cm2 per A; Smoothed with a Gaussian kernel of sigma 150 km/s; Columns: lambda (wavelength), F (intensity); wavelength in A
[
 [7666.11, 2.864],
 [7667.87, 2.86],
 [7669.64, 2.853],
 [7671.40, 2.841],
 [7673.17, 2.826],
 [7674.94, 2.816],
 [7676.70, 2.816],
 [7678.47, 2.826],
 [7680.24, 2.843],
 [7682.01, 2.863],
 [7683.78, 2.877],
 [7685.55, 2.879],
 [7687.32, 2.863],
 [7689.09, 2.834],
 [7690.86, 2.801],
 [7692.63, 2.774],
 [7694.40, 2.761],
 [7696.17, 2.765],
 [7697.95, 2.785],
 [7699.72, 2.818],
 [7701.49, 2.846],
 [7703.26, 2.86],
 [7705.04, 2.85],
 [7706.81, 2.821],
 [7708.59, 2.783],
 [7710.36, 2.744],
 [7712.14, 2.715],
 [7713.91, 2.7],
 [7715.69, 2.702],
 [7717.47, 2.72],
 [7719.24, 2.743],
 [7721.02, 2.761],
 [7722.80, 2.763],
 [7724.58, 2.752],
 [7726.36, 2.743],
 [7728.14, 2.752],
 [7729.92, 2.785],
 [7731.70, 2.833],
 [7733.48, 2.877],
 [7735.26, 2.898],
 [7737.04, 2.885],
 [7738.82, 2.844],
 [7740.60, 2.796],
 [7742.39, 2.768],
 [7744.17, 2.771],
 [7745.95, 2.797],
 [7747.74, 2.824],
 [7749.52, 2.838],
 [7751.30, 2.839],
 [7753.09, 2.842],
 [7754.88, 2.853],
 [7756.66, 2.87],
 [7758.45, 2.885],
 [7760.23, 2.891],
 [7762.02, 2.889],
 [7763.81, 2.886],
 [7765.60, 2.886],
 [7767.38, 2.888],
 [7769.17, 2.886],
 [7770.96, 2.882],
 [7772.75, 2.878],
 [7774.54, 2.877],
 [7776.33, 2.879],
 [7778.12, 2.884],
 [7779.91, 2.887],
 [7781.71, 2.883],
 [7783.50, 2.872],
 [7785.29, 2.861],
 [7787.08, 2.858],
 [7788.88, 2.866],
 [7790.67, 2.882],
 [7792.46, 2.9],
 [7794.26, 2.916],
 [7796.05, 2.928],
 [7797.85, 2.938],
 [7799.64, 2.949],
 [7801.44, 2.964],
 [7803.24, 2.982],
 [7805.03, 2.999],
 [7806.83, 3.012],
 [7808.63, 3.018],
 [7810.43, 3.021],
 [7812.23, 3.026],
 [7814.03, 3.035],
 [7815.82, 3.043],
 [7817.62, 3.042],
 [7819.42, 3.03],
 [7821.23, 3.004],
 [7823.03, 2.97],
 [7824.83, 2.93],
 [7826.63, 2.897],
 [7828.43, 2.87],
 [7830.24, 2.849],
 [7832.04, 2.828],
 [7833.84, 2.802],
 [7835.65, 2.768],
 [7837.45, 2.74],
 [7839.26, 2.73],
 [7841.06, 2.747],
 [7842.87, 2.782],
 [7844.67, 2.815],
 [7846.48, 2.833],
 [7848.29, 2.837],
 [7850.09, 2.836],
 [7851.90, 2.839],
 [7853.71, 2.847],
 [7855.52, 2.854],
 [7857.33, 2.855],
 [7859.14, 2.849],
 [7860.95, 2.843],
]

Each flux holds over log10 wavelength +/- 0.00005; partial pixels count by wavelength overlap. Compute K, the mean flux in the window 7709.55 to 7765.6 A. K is 2.81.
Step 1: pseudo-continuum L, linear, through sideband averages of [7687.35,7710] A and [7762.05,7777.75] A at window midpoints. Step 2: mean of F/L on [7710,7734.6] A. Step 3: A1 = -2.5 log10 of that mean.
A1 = 0.03 mag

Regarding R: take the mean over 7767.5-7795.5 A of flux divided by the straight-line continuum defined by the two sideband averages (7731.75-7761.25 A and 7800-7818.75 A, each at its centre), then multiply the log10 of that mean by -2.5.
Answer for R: 0.02 mag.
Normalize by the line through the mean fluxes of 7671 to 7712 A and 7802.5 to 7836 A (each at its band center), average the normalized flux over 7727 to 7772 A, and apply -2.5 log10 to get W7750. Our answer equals 0.01 mag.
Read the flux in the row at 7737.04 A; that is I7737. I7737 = 2.885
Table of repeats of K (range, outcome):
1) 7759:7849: 2.9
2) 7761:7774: 2.88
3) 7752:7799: 2.88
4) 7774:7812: 2.92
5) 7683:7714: 2.81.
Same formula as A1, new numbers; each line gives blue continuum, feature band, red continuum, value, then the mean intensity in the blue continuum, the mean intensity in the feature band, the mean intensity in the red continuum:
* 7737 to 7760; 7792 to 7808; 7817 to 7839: -0.03 mag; 2.83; 2.96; 2.89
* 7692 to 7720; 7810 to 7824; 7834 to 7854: -0.09 mag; 2.77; 3.02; 2.8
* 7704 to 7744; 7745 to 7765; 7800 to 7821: 0.00 mag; 2.78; 2.86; 3.01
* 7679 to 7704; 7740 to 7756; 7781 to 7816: 0.03 mag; 2.83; 2.81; 2.95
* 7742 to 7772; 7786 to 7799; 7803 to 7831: 0.01 mag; 2.85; 2.9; 2.98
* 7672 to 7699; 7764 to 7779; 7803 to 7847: 0.00 mag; 2.82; 2.88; 2.91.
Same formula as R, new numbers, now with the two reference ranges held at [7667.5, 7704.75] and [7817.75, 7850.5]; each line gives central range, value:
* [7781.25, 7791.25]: -0.01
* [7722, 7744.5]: 0.01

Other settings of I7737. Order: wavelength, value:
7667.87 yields 2.86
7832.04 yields 2.828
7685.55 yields 2.879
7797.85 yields 2.938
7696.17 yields 2.765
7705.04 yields 2.85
